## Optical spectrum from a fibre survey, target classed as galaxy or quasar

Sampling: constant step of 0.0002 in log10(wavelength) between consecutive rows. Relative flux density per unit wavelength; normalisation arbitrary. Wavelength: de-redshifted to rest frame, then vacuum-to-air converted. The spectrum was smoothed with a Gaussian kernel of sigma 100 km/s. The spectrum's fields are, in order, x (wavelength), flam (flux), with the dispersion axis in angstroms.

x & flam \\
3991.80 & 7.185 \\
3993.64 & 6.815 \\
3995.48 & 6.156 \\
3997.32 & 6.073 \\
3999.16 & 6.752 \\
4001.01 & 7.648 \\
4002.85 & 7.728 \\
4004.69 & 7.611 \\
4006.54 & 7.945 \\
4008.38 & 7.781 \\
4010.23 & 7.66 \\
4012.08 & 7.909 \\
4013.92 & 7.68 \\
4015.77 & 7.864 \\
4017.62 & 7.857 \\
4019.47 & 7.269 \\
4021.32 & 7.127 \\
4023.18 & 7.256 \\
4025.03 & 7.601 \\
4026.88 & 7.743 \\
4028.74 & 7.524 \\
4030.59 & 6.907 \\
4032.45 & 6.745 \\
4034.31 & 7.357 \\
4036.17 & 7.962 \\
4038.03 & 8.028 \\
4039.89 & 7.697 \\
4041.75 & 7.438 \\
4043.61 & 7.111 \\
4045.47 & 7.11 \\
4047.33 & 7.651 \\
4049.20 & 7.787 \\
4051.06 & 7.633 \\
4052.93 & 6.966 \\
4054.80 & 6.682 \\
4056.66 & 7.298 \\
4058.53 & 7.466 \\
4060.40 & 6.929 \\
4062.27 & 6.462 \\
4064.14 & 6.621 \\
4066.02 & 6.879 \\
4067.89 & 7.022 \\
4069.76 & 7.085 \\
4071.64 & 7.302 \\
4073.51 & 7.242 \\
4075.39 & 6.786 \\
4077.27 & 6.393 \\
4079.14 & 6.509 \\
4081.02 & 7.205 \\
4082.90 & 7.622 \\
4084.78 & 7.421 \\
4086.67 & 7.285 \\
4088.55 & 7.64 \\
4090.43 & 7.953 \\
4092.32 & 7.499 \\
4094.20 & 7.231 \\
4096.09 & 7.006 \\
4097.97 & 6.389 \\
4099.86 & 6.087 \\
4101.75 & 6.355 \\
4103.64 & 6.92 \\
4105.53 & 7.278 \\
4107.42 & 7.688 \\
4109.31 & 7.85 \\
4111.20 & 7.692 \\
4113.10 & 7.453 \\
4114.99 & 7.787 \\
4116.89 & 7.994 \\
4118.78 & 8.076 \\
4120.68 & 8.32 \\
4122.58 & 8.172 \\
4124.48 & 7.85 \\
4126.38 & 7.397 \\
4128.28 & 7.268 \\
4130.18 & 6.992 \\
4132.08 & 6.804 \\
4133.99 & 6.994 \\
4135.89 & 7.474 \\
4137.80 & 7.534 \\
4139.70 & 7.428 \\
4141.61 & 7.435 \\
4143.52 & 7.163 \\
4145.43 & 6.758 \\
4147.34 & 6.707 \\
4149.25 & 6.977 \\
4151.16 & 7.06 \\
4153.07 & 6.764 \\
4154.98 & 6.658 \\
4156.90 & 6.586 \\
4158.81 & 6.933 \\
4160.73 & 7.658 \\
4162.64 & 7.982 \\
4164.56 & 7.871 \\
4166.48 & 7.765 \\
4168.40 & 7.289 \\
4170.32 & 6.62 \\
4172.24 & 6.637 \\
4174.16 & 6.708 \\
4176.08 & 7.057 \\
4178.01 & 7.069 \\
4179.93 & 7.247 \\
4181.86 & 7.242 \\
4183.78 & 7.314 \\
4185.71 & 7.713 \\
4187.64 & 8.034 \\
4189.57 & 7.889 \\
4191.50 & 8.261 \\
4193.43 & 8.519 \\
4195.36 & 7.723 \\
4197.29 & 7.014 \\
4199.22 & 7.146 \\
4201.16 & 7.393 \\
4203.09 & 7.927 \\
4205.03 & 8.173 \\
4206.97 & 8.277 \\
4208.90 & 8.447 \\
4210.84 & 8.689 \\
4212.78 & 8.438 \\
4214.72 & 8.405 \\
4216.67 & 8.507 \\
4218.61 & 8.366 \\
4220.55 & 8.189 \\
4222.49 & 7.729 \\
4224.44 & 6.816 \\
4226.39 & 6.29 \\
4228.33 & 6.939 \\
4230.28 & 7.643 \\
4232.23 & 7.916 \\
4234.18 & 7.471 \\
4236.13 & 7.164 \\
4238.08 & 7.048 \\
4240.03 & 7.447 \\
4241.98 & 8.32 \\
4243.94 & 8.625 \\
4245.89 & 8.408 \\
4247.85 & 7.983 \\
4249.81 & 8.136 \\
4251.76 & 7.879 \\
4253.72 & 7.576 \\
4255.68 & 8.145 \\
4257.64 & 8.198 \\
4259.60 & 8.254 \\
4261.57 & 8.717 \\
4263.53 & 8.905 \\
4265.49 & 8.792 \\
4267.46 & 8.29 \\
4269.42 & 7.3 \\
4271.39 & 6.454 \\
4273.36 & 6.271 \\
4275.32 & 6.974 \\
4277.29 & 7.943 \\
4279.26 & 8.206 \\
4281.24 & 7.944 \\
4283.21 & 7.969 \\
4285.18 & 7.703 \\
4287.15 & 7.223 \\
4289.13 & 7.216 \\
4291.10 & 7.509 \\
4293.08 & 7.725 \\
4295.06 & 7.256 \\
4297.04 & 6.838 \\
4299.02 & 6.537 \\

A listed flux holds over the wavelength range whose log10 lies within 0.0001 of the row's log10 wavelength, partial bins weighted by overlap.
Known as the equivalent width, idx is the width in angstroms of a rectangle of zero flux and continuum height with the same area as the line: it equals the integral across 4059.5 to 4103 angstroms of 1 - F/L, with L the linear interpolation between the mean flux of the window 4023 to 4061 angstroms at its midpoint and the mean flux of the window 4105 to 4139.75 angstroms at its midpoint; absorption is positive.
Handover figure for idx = 2.8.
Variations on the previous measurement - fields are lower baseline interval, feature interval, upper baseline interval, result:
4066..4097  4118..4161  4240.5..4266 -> 1.72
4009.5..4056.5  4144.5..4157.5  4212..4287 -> 1.46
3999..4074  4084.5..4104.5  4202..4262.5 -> 1.28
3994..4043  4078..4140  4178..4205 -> 1.45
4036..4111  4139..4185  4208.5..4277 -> 2.48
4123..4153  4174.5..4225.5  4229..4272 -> -1.37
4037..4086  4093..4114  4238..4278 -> 0.68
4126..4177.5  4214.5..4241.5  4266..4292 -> -0.79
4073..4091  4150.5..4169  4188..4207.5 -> 0.87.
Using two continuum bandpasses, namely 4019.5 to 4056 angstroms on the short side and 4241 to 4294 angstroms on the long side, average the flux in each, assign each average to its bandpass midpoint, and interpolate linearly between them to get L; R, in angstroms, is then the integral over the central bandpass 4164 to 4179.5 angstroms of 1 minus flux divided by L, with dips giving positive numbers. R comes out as 1.1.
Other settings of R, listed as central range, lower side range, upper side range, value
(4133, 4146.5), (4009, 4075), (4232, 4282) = 0.6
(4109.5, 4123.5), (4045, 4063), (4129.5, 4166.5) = -1.5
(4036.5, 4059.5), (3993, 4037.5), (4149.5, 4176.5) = -0.3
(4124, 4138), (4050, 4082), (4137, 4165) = -0.3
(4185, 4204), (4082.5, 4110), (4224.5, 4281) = -0.6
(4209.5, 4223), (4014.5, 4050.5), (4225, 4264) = -1.0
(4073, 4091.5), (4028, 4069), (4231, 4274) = 0.4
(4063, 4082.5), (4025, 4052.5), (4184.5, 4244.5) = 1.6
